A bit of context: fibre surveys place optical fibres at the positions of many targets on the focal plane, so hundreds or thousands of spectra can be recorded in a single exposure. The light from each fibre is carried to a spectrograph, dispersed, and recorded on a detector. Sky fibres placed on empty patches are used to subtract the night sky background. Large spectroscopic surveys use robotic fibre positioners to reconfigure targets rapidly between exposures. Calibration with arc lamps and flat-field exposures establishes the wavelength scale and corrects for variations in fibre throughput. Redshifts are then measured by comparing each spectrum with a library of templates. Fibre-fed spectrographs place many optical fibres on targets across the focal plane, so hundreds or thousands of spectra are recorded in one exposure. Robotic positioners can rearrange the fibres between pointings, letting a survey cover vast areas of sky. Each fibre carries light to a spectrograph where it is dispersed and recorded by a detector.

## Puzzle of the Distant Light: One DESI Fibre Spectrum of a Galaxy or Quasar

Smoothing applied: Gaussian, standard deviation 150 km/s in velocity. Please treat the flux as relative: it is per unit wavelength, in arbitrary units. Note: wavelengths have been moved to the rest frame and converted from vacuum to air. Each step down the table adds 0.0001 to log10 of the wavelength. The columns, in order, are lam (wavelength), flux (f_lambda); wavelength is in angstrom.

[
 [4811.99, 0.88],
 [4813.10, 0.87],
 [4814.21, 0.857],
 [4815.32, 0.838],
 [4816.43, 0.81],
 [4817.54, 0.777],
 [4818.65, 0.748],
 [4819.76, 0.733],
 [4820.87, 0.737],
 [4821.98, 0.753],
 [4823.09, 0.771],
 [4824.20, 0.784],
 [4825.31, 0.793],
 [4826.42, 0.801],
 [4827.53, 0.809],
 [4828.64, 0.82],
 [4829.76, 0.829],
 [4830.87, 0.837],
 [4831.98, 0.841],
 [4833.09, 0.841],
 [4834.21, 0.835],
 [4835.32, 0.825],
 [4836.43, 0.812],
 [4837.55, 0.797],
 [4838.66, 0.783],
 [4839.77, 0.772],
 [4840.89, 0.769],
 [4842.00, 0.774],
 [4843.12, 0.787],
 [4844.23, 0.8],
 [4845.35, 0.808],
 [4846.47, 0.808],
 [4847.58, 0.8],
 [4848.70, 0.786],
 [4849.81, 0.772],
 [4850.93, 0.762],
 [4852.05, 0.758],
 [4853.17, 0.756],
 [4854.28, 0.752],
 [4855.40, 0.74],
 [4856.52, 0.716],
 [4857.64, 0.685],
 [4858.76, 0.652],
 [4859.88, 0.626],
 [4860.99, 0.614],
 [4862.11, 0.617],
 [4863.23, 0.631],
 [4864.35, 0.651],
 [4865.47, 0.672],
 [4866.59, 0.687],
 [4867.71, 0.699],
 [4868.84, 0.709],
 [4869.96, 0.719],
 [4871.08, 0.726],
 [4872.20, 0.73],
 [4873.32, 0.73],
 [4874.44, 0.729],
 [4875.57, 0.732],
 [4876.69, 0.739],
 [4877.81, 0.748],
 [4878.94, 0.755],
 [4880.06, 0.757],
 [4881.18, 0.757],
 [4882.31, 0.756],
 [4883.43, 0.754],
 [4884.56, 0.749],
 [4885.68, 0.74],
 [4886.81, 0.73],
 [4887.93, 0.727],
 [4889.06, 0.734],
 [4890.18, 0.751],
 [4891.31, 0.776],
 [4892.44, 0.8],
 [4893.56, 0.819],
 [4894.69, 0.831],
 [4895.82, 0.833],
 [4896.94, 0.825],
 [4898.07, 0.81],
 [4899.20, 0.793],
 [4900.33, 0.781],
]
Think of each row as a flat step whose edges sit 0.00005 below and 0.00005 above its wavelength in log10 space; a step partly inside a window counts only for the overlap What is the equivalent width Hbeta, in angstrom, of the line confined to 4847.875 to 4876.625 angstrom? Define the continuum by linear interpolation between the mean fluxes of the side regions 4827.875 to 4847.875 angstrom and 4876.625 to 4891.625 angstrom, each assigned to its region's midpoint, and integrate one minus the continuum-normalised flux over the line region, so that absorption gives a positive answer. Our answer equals 2.5 angstrom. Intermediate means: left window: 0.808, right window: 0.748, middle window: 0.707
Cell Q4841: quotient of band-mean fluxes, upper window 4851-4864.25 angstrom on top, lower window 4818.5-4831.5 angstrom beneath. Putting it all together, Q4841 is 0.87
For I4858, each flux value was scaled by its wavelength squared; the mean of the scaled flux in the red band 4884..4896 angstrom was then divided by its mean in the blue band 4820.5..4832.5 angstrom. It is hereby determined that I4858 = 1.0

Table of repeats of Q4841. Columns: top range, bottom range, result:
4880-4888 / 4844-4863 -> 1.02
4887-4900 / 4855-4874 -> 1.16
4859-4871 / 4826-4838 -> 0.81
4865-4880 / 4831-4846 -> 0.90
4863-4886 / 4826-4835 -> 0.87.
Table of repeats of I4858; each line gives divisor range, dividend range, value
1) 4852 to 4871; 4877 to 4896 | 1.12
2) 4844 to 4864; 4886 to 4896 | 1.09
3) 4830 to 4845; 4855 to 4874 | 0.86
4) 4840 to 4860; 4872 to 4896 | 1.02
